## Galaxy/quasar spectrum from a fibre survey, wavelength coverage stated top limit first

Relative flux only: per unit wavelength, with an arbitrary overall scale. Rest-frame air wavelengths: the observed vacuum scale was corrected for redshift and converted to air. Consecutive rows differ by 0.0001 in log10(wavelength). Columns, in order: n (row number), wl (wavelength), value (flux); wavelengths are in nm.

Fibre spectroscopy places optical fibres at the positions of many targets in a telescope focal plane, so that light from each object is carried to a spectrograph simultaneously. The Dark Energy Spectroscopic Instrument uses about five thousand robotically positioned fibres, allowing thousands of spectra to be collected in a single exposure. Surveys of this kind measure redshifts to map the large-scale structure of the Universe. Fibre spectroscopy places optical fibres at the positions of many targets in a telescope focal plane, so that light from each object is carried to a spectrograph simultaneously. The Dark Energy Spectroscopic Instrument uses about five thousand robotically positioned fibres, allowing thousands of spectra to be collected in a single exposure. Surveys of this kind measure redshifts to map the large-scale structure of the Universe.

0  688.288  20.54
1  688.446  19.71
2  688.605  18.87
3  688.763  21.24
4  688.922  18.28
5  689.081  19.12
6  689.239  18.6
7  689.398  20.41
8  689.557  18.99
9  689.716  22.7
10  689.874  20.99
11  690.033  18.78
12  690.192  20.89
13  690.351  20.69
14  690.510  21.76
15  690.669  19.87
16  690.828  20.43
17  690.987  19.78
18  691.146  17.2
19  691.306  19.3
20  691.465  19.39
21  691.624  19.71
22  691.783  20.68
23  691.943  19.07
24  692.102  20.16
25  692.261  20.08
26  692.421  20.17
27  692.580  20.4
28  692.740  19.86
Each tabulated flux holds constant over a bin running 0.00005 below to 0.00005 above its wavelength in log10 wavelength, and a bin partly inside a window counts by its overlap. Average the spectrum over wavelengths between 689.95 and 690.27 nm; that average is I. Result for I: 19.8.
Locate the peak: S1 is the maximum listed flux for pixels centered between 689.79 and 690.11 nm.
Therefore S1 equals 20.99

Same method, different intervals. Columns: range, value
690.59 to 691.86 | 20.68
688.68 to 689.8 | 22.7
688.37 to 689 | 21.24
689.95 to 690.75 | 21.76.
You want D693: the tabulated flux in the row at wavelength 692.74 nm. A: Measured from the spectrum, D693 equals 19.86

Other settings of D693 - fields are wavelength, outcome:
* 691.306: 19.3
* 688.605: 18.87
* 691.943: 19.07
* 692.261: 20.08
